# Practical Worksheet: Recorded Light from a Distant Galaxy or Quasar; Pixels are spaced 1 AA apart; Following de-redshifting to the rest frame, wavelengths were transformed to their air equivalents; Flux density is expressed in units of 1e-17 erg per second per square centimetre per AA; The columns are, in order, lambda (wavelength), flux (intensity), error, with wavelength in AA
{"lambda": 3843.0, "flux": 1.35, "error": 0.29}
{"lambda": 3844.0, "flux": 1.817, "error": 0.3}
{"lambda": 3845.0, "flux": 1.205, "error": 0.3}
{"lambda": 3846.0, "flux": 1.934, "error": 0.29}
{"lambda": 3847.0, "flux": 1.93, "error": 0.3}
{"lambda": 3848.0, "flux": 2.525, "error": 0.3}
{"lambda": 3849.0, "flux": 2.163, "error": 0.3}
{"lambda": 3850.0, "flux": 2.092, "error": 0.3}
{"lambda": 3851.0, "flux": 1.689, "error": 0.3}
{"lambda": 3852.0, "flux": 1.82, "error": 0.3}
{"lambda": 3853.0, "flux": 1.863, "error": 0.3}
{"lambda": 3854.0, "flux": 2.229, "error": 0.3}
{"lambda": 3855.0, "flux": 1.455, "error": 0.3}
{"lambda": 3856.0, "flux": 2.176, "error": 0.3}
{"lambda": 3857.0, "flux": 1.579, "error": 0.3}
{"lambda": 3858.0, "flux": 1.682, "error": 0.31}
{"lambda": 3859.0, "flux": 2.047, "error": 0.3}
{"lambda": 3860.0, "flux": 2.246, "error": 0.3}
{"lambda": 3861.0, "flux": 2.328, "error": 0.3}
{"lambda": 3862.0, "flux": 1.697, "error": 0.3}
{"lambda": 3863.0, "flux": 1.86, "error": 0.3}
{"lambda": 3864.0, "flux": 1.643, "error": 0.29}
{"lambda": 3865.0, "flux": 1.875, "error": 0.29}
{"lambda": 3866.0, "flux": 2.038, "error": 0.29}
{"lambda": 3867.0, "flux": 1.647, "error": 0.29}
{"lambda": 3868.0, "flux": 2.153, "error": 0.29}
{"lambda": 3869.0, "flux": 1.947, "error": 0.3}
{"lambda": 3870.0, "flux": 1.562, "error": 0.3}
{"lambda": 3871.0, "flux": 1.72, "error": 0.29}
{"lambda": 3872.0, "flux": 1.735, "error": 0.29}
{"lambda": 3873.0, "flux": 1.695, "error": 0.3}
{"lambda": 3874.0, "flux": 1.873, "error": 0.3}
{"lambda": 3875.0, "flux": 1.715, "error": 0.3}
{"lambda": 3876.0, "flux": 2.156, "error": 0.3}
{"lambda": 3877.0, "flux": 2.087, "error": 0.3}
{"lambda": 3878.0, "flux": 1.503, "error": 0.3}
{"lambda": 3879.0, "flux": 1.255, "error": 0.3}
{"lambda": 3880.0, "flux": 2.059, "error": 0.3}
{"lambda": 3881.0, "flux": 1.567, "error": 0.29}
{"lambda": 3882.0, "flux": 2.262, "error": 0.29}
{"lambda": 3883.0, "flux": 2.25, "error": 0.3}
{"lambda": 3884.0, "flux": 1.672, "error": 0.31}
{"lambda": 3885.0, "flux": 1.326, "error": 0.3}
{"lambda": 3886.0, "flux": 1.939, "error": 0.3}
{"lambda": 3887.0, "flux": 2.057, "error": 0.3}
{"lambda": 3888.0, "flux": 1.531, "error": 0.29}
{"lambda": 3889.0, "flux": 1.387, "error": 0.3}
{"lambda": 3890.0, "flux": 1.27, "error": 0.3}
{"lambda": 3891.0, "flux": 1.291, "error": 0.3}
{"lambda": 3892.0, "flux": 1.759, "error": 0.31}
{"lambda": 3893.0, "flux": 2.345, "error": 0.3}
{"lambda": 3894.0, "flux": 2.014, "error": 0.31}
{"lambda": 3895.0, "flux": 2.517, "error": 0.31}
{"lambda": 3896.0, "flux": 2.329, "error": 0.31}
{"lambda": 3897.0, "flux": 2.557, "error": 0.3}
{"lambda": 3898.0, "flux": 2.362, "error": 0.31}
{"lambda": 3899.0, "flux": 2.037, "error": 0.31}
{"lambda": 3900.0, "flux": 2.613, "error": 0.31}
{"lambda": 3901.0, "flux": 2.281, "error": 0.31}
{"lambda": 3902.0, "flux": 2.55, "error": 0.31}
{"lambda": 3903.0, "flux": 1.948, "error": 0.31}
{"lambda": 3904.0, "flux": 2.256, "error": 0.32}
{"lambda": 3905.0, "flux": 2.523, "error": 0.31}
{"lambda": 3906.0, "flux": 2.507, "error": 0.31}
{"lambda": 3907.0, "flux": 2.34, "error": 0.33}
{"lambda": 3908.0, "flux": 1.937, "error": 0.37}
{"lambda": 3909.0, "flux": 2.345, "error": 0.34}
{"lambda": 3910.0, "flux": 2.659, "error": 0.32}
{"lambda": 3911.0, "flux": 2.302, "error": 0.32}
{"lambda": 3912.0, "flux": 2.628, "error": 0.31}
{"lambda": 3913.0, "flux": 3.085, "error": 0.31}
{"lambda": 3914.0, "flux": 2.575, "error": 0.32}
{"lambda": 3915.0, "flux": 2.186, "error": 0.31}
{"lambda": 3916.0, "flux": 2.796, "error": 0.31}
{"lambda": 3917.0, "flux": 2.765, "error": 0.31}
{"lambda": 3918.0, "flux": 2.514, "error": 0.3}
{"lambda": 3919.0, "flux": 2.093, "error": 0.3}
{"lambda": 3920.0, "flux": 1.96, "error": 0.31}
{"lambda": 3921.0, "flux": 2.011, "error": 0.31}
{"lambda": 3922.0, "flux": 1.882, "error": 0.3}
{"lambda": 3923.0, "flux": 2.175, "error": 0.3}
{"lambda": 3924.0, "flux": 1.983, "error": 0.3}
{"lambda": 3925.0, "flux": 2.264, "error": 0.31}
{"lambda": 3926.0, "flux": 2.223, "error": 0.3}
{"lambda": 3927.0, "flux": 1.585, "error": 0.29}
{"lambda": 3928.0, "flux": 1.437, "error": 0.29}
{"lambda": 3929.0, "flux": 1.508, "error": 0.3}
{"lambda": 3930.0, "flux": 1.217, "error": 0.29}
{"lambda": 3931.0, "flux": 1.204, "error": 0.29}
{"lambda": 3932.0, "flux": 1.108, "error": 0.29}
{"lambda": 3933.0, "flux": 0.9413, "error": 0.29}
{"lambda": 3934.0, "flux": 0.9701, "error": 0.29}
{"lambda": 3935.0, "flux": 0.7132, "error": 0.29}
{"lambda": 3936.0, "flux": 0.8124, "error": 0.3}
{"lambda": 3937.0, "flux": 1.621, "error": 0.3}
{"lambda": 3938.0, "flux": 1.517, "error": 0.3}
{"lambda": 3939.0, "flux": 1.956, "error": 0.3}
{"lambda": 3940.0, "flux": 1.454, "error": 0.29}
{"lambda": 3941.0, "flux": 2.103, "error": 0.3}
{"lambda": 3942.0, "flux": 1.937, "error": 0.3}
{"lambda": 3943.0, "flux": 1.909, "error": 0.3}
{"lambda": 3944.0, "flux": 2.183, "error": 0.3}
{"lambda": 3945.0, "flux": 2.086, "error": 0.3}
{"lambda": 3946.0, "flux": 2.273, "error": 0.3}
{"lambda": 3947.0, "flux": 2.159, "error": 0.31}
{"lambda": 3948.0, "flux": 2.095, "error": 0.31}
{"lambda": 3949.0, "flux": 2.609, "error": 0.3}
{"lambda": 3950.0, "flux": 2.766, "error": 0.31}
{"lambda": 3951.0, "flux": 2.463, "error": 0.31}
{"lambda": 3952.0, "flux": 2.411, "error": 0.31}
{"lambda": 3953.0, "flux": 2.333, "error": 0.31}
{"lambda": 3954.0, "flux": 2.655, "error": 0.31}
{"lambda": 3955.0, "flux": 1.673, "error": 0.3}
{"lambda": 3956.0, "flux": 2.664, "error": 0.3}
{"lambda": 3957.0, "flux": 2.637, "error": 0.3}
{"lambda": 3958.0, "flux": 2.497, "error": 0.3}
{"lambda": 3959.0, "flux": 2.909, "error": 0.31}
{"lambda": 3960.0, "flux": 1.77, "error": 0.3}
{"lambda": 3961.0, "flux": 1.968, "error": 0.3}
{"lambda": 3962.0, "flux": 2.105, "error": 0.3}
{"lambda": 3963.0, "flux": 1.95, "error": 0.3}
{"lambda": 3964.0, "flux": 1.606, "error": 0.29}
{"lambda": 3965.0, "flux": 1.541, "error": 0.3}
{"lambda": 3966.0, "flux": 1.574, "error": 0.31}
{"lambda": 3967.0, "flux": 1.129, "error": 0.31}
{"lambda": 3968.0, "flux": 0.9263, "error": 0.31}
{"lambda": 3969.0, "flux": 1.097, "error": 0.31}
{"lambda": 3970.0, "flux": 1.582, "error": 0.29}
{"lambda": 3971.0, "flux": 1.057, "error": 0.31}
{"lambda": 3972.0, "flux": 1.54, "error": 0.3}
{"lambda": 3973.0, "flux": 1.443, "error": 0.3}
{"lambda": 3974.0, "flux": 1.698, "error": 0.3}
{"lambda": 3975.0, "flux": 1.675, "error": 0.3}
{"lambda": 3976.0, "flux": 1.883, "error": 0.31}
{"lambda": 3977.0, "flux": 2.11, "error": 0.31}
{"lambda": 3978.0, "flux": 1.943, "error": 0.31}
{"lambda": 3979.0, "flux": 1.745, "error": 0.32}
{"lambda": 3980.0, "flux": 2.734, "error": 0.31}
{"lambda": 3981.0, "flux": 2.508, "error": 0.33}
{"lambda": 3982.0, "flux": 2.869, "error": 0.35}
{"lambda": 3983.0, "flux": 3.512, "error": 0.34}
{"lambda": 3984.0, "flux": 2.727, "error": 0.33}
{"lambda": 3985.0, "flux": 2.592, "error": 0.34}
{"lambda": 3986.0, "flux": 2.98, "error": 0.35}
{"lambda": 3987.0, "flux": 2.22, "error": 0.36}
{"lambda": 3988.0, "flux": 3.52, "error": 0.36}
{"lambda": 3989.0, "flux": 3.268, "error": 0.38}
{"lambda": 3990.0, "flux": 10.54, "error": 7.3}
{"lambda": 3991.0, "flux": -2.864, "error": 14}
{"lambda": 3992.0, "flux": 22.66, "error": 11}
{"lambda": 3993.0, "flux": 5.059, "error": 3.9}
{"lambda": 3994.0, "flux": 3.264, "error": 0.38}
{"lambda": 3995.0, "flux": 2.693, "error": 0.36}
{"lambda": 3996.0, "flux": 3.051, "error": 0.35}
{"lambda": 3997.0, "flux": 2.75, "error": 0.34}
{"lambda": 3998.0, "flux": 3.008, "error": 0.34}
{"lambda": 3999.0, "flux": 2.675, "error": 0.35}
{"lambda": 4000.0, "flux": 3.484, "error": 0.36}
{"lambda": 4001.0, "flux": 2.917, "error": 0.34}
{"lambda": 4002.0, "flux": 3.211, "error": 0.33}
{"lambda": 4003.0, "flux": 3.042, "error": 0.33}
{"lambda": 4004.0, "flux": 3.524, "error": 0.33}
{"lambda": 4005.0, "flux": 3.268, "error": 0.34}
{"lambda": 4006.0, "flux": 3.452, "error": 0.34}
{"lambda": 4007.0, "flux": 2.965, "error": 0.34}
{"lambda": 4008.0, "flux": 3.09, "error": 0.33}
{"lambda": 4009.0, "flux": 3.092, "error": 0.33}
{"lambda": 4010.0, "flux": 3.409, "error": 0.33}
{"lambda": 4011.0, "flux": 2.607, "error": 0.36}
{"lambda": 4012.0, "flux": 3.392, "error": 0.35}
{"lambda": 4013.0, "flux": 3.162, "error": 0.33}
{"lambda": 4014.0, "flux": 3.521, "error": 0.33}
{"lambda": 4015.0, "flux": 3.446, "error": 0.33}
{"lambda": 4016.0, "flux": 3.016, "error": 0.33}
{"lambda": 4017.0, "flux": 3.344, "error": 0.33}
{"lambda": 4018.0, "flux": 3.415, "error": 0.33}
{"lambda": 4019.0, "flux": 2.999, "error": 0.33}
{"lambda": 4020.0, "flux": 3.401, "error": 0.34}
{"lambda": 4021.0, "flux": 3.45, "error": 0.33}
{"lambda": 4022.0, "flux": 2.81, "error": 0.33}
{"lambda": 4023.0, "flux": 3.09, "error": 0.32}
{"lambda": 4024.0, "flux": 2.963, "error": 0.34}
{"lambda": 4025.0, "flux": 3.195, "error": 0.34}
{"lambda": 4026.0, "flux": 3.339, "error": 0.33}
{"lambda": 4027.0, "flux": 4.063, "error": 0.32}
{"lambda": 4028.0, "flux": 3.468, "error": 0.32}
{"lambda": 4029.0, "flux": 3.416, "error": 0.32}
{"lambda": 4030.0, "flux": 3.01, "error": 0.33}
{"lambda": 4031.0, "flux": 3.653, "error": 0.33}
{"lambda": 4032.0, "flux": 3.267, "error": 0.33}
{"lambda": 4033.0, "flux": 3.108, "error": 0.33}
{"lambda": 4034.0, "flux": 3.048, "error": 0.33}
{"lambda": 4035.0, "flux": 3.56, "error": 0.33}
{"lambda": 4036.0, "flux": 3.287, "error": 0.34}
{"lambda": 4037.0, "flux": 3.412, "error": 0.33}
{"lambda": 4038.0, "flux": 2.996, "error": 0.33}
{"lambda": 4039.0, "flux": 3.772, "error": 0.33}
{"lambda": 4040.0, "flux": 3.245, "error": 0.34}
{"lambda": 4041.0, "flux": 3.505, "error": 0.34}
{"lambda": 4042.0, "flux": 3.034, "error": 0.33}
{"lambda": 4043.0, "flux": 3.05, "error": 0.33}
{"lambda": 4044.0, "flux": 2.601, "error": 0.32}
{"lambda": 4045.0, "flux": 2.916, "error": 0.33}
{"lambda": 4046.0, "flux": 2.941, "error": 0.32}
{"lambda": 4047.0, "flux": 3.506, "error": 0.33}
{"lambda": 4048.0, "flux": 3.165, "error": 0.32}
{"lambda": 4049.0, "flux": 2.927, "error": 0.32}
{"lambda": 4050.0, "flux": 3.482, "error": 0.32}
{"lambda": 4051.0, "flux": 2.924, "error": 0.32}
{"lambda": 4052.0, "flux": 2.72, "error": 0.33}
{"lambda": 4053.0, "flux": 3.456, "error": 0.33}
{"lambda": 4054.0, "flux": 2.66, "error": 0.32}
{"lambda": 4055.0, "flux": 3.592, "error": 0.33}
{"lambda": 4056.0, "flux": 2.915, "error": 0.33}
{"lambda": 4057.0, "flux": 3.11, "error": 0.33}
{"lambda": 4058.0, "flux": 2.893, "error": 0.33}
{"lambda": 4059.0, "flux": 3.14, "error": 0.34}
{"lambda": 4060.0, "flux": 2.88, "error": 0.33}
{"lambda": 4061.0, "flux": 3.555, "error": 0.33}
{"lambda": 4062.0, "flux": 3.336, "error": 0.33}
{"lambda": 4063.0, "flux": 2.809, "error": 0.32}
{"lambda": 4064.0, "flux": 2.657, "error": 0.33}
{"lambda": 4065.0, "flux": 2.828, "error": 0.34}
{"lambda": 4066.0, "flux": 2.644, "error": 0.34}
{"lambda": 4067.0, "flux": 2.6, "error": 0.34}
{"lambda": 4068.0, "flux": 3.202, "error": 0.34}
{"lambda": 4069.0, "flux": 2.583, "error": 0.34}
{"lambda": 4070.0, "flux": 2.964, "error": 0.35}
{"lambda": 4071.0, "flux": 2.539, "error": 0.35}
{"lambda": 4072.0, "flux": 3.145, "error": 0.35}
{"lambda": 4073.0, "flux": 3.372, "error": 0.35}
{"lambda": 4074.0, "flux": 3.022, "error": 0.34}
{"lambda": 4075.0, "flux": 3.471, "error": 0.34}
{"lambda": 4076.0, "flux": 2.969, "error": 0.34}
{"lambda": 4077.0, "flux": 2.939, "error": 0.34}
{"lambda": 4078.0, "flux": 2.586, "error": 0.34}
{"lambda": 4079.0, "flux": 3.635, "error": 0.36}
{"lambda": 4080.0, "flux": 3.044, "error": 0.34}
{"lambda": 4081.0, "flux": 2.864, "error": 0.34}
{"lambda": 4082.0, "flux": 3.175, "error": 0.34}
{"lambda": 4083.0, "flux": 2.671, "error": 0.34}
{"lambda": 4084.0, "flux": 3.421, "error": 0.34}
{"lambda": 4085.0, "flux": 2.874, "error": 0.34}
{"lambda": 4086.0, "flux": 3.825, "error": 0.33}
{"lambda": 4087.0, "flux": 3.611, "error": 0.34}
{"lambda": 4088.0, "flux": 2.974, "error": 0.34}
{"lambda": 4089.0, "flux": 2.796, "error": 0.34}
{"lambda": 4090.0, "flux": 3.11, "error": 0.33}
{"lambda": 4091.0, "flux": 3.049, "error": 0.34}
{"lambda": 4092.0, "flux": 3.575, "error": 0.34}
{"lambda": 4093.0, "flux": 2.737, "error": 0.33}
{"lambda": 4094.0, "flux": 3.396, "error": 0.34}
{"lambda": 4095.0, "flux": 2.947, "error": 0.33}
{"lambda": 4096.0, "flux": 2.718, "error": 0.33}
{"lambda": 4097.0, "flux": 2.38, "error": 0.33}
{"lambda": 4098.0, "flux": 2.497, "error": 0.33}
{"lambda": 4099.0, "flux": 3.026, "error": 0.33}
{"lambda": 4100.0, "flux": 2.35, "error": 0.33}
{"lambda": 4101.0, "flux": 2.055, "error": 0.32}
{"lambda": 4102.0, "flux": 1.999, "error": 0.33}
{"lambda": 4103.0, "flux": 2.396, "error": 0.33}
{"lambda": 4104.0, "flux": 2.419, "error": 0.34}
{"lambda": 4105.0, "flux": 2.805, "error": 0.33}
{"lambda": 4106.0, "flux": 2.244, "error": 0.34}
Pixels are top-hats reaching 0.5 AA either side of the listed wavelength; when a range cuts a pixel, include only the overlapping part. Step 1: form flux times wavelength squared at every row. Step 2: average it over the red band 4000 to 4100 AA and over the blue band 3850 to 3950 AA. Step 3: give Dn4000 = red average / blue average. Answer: 1.7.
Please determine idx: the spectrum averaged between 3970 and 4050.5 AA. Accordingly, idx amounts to 3.26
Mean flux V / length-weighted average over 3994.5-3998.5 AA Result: 2.88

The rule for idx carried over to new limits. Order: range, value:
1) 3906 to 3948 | 1.95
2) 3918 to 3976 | 1.83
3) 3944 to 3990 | 2.26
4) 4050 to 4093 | 3.05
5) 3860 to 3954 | 1.98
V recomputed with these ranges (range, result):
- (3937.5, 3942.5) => 1.79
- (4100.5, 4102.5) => 2.03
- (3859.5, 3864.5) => 1.95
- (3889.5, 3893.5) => 1.67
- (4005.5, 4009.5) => 3.15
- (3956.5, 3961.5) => 2.36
